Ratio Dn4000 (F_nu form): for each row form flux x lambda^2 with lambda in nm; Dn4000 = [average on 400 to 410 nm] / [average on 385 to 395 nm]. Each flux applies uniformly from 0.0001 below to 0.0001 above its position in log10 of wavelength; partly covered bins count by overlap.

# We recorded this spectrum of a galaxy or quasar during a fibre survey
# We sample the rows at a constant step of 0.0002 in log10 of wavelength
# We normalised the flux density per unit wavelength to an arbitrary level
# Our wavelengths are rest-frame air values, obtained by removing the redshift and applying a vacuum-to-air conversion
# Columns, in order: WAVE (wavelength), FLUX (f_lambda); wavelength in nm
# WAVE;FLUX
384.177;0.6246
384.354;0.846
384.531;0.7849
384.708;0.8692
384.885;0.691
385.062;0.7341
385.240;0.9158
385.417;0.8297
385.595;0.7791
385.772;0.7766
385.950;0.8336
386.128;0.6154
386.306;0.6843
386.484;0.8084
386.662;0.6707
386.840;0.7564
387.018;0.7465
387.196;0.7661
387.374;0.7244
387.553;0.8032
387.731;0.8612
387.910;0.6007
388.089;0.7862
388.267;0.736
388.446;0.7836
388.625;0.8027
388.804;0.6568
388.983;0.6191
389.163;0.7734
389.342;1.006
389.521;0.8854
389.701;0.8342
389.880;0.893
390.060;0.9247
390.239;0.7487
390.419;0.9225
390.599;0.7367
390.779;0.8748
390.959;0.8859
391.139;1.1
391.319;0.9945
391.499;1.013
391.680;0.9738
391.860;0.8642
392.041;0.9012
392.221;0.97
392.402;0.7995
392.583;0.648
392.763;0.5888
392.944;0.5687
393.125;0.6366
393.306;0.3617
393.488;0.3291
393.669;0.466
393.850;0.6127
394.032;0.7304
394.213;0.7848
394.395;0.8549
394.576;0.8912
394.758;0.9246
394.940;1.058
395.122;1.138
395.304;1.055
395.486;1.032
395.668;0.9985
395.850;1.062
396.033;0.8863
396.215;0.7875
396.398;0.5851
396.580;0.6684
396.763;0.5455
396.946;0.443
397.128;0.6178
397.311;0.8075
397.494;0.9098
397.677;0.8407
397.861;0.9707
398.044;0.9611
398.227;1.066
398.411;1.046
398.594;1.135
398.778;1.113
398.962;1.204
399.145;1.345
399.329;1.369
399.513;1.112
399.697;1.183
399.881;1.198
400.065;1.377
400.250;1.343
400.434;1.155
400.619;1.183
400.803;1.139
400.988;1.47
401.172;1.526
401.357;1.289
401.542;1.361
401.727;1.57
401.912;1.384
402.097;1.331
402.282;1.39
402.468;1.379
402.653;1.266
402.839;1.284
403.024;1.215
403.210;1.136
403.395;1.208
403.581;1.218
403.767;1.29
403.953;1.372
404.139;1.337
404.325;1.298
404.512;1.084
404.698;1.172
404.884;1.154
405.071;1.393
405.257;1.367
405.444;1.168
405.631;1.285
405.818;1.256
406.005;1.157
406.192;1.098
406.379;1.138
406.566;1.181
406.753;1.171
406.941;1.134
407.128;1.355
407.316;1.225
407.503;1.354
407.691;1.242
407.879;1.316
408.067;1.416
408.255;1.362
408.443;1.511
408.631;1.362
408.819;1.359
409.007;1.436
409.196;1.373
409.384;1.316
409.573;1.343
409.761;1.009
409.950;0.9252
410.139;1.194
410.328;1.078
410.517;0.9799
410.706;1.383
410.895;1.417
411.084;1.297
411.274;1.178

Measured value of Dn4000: 1.8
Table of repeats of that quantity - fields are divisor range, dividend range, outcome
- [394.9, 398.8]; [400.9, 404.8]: 1.52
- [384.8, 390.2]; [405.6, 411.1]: 1.79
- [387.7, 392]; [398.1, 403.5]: 1.58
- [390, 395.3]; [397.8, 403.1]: 1.62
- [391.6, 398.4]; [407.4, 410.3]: 1.74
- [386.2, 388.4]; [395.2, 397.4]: 1.11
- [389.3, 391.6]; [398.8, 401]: 1.44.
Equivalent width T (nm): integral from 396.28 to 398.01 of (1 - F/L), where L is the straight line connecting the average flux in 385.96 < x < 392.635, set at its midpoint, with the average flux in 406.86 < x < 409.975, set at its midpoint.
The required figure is 0.51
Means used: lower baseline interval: 0.817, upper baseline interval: 1.31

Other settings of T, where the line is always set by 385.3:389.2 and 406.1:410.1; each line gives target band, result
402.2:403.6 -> -0.16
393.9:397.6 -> 0.46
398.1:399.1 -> -0.09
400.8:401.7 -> -0.24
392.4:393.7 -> 0.52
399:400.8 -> -0.31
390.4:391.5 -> -0.11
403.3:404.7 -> -0.11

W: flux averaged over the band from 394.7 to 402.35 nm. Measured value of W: 1.09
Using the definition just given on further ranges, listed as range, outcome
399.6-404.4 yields 1.3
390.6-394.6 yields 0.763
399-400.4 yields 1.27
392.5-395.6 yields 0.749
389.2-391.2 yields 0.886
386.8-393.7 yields 0.781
